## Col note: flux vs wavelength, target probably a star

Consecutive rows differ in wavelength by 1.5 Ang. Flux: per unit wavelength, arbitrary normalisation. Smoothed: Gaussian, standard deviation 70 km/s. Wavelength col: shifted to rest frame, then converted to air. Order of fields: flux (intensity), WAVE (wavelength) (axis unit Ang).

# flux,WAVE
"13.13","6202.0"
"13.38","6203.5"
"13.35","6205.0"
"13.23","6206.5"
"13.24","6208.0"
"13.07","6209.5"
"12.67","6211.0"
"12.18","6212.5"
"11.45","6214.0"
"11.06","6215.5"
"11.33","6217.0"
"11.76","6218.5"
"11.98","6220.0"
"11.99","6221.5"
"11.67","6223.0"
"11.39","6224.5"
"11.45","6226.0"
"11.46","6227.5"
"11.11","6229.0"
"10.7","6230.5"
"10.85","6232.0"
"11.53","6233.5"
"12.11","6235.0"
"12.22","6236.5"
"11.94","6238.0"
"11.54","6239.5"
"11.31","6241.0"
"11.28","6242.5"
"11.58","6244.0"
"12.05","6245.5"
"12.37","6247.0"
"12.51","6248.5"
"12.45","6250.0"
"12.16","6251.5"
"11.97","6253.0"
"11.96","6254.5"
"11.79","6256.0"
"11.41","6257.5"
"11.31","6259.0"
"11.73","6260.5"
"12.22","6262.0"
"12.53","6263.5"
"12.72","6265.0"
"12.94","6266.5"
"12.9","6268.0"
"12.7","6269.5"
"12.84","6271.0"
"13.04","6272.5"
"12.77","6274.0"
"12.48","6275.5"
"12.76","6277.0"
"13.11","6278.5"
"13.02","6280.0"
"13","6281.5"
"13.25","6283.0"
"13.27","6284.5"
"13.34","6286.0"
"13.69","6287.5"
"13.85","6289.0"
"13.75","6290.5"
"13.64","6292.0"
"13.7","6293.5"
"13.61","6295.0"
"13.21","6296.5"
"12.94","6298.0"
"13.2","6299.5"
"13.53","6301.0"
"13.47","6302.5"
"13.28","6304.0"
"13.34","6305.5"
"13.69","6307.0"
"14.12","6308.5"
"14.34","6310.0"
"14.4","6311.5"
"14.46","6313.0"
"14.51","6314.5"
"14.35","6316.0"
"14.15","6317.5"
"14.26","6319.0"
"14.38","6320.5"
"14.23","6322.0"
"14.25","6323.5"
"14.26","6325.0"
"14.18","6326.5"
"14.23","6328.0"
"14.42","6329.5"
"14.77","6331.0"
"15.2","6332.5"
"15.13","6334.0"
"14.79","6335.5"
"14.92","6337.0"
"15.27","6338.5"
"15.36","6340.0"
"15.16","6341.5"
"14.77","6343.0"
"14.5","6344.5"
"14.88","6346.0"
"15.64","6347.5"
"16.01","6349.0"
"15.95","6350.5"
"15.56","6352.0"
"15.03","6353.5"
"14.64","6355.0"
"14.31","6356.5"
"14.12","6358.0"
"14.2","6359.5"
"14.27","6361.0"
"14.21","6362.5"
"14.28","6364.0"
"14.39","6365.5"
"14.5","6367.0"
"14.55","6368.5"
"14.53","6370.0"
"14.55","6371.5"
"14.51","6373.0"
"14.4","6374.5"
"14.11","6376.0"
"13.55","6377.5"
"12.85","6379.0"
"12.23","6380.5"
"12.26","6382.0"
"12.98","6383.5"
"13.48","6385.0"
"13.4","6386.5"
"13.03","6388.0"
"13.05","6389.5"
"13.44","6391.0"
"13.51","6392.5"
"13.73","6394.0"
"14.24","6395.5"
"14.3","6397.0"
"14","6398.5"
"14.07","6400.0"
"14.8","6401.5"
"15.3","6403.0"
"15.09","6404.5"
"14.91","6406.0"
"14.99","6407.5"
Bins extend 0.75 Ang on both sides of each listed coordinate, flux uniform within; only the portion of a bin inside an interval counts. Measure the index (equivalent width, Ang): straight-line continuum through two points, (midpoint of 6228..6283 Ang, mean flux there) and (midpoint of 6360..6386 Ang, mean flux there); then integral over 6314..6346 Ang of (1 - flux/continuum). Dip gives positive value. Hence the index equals -3.4 Ang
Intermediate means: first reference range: 12.1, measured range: 14.6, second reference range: 13.9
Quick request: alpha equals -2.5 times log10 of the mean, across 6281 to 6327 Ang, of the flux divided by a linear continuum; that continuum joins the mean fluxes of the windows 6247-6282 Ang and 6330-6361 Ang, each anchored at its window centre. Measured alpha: -0.01 mag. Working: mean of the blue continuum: 12.4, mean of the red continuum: 15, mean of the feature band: 13.8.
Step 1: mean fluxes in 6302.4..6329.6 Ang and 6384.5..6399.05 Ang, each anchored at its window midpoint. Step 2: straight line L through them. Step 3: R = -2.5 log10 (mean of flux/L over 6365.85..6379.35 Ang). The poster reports -0.04 mag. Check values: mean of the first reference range 14.1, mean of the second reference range 13.6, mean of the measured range 14.2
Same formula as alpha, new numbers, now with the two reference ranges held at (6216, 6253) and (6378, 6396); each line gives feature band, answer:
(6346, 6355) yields -0.21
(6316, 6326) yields -0.14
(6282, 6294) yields -0.11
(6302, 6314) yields -0.12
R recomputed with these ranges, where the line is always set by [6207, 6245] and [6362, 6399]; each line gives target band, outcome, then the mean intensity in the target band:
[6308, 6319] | -0.12 mag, 14.3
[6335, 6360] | -0.13 mag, 15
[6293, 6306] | -0.06 mag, 13.4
